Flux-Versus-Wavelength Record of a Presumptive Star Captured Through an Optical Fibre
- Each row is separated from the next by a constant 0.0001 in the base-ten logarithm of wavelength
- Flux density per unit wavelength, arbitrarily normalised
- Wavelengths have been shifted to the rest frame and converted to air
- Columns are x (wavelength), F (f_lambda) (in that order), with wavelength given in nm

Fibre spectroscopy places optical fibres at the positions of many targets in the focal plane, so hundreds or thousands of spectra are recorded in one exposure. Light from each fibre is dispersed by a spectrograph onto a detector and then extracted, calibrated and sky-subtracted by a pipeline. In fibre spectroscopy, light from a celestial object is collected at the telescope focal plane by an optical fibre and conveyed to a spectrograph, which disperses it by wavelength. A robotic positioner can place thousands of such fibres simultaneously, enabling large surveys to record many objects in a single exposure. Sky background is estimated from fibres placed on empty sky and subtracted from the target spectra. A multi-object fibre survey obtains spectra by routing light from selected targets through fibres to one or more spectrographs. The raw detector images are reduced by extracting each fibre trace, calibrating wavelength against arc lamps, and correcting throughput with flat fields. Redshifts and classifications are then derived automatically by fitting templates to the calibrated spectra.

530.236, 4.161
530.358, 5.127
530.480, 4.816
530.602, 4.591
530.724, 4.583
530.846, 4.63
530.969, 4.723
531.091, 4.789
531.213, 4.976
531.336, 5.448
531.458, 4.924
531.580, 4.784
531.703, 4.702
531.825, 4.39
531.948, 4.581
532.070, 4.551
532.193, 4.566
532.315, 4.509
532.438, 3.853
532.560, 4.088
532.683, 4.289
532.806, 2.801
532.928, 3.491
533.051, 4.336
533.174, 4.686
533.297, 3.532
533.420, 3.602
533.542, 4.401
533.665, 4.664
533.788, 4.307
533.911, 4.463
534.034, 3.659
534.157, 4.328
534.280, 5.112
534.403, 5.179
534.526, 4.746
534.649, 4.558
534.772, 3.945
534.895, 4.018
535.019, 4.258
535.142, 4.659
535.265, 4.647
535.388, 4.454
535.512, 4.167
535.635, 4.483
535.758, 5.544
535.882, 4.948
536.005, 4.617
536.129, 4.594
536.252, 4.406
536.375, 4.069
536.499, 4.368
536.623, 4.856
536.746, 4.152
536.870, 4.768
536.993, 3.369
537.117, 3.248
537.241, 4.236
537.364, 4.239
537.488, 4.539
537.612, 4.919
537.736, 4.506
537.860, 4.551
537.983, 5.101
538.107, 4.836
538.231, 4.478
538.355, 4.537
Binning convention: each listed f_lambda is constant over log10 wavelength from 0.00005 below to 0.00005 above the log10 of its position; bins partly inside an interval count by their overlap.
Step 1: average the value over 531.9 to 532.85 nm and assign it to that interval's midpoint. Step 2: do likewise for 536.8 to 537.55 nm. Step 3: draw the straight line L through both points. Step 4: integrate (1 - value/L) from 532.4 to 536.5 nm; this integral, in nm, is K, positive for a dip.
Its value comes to -0.21 nm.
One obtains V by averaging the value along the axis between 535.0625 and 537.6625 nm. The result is 4.44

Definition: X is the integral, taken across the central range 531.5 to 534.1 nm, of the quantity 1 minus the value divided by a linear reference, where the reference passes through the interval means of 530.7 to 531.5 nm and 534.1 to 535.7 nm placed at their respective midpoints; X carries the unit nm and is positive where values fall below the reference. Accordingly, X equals 0.279 nm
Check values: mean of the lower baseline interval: 4.88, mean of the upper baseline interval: 4.51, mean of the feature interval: 4.21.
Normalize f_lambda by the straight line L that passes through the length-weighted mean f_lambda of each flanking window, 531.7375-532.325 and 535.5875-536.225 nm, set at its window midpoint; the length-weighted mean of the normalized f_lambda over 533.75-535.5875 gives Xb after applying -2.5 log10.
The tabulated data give 0.07 mag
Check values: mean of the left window 4.53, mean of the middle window 4.43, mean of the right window 4.82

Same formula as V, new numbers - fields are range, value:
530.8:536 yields 4.45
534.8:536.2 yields 4.56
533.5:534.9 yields 4.47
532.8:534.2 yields 4.07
